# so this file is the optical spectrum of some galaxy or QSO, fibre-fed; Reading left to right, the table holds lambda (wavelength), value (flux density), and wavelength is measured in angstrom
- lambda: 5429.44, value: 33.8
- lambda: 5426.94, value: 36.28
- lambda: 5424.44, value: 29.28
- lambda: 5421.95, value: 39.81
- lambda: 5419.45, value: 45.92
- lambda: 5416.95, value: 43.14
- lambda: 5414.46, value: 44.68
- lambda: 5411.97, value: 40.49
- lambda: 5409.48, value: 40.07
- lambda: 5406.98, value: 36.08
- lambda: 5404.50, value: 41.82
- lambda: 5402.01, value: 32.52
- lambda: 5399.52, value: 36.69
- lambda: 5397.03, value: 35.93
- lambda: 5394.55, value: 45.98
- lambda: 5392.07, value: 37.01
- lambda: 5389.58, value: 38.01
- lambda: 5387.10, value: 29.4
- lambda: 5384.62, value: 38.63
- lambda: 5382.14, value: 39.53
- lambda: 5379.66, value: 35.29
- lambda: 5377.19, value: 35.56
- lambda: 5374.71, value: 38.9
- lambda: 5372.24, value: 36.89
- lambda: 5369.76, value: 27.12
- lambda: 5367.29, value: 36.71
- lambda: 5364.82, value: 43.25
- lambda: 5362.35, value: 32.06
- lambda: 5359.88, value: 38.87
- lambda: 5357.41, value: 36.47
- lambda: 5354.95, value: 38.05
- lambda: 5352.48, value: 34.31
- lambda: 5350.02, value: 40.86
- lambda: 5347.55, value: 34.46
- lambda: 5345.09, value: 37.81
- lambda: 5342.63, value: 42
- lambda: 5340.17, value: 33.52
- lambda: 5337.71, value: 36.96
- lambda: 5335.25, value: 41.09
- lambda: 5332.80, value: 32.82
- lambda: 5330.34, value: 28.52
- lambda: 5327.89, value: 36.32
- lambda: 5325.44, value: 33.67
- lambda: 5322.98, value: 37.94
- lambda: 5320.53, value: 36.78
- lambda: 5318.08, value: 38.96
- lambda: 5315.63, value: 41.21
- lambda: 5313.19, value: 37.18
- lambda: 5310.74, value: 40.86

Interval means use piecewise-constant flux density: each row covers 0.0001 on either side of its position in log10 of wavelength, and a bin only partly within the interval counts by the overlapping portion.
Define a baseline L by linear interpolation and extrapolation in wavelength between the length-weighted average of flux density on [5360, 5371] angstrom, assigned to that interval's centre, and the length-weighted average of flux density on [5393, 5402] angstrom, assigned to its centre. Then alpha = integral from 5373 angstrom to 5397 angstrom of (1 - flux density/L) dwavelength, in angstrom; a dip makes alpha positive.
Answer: -0.2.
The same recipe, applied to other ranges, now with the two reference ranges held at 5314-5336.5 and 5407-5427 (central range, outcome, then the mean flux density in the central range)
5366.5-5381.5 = 1.20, 35.2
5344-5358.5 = 0.16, 37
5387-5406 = 0.74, 37.6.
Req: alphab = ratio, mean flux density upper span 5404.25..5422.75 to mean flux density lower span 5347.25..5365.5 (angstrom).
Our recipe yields 1.11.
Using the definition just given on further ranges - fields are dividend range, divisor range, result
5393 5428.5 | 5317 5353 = 1.07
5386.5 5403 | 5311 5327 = 0.97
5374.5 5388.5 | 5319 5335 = 1.03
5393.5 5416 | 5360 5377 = 1.09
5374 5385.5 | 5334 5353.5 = 1.00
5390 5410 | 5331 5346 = 1.03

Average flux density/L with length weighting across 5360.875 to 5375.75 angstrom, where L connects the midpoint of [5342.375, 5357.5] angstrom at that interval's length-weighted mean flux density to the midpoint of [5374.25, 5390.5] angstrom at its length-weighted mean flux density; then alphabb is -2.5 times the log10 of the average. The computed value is 0.03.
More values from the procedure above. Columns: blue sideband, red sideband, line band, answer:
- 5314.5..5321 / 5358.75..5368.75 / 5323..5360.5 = 0.06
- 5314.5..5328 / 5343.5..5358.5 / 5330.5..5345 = 0.02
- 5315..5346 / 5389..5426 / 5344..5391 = 0.04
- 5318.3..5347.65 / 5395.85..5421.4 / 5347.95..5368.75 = 0.00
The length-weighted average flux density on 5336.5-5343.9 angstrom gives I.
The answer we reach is 37.5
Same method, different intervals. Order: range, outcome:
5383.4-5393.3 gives 35.7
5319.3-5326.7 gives 36.1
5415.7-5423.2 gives 43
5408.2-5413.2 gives 40.2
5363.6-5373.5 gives 36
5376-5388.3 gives 35.7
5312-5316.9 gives 39.3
